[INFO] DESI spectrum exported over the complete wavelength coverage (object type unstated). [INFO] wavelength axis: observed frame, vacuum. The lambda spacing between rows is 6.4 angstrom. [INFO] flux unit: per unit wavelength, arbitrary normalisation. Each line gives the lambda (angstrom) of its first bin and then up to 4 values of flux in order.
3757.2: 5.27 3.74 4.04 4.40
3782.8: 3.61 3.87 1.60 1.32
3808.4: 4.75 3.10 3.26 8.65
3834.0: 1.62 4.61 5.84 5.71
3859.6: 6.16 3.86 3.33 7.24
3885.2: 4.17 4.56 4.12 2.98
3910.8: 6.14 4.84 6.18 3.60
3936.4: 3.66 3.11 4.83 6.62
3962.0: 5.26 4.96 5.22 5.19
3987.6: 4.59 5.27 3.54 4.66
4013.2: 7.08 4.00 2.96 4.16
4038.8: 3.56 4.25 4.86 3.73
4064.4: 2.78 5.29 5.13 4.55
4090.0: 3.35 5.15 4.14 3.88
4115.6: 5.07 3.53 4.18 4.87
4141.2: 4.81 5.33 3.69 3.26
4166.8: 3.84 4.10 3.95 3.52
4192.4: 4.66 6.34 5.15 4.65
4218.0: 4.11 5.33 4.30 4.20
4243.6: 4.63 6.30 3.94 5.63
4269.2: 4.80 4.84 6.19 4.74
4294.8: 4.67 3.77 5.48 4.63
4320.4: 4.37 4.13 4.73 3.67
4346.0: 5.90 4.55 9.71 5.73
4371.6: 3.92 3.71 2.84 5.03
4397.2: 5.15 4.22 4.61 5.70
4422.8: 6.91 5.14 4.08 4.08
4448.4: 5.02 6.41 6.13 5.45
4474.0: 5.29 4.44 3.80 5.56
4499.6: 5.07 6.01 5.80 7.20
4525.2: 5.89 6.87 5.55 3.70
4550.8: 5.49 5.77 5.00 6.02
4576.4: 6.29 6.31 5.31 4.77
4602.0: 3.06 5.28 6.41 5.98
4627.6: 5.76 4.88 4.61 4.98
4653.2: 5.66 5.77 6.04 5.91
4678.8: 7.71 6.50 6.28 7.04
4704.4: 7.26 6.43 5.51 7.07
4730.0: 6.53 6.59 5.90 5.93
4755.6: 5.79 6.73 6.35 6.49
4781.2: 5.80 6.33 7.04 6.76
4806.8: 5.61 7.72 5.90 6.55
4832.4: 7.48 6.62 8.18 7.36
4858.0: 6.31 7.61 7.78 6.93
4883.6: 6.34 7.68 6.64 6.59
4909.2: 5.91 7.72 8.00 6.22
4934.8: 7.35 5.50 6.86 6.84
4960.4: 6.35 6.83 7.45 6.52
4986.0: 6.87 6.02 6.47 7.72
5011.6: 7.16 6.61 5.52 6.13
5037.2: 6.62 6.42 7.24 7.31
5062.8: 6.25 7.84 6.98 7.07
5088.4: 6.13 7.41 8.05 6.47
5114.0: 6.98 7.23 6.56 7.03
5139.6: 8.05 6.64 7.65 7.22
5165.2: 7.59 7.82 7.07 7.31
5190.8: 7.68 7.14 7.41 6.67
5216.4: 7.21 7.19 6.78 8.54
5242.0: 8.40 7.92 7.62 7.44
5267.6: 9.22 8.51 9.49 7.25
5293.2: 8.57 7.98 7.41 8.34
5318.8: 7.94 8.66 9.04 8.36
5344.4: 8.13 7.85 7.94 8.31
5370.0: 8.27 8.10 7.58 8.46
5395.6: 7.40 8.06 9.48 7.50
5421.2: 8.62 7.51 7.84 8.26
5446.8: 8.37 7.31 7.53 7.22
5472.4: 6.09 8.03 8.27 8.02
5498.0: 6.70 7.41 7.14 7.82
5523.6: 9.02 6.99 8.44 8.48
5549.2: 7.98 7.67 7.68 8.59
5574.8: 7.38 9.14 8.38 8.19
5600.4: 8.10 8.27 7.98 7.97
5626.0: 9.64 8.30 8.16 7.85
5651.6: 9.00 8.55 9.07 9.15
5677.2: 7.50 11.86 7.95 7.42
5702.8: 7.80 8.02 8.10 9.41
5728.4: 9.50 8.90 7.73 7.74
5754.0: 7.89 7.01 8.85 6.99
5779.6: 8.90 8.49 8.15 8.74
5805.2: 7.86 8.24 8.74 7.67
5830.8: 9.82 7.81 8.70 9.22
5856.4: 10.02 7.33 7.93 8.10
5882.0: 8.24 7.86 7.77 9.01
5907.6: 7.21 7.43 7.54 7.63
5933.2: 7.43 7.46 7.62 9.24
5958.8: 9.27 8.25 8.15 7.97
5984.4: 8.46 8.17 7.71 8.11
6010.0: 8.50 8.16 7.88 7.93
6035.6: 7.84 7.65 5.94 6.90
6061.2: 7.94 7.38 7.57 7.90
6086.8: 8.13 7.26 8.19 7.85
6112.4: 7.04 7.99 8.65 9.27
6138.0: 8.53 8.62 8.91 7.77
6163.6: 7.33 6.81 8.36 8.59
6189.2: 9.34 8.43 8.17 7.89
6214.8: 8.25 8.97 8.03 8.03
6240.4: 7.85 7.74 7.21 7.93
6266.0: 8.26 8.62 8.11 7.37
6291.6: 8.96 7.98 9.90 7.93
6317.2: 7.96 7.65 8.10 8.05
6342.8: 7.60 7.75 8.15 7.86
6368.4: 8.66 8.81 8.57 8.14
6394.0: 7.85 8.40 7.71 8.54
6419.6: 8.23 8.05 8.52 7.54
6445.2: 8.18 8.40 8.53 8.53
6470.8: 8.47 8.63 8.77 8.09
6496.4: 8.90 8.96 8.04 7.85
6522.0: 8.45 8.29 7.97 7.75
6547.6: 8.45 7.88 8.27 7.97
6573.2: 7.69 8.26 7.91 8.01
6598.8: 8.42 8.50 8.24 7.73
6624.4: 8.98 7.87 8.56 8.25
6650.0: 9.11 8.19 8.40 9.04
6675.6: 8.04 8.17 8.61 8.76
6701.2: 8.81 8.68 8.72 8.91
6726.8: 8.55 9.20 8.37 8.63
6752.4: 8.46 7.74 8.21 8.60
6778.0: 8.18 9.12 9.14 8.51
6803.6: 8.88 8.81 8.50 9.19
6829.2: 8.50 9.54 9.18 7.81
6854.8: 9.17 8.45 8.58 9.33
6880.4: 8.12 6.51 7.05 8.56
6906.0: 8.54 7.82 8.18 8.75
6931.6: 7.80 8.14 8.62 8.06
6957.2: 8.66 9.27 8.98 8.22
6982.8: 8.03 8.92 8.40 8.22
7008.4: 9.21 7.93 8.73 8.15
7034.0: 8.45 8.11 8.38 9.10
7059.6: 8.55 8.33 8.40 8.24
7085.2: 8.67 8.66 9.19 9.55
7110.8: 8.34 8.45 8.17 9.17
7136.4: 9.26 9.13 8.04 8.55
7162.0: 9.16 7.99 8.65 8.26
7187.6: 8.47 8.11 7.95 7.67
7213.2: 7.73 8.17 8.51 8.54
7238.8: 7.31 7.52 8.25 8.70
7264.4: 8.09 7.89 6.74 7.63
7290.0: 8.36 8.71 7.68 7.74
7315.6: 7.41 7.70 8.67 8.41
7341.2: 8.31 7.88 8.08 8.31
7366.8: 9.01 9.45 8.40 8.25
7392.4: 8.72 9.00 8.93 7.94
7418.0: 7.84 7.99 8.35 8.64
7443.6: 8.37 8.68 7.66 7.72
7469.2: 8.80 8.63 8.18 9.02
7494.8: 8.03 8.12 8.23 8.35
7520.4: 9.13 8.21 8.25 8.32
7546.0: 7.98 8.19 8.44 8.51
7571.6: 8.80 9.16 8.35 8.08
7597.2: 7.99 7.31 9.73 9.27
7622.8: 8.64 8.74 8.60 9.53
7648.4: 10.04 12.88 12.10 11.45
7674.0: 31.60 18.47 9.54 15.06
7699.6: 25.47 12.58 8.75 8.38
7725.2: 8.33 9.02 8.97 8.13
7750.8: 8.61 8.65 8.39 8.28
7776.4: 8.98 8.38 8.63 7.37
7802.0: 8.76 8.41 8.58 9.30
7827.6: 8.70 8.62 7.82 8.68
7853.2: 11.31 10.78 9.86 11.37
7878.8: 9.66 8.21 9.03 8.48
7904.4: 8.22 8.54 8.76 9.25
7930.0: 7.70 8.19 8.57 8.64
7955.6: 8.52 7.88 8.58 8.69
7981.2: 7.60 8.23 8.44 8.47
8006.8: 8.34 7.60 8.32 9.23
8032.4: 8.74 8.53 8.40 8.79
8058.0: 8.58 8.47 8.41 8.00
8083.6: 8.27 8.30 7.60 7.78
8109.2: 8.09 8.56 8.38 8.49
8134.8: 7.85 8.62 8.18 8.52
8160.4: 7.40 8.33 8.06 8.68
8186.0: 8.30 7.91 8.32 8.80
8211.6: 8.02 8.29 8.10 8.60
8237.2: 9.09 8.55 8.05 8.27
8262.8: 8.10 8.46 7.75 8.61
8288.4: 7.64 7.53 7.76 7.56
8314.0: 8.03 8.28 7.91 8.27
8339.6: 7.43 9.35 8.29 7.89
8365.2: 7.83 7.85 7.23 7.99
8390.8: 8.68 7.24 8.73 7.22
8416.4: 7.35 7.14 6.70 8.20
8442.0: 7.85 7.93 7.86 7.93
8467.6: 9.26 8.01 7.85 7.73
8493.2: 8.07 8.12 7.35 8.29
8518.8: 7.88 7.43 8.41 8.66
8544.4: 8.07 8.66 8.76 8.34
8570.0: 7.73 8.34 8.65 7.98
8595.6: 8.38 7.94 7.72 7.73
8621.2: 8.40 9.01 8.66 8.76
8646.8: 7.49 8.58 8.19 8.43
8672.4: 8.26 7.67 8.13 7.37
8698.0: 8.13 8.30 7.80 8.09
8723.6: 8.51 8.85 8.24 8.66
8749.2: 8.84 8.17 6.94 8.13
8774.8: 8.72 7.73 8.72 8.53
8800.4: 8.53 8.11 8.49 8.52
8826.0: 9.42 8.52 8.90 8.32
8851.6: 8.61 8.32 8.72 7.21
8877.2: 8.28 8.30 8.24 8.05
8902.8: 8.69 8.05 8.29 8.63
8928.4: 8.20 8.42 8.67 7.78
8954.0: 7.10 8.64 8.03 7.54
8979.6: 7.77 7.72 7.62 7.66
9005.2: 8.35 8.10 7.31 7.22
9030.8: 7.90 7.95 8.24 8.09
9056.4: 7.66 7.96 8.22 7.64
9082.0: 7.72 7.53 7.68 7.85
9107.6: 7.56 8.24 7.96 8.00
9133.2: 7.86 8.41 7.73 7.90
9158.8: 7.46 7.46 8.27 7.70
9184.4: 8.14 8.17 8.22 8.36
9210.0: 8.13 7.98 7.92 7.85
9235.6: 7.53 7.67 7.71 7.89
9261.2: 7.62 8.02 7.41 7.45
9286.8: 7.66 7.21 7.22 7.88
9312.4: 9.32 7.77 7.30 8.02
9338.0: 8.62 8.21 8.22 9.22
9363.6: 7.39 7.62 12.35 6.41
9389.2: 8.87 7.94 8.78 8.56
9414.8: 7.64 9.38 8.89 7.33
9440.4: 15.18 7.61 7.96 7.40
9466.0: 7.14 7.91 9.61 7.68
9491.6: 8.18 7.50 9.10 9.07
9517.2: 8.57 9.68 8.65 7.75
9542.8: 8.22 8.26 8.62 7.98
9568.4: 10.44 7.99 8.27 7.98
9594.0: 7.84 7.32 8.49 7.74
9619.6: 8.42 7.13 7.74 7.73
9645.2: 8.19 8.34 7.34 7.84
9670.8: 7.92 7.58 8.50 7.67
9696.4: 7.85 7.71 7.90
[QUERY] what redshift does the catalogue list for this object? 0.17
